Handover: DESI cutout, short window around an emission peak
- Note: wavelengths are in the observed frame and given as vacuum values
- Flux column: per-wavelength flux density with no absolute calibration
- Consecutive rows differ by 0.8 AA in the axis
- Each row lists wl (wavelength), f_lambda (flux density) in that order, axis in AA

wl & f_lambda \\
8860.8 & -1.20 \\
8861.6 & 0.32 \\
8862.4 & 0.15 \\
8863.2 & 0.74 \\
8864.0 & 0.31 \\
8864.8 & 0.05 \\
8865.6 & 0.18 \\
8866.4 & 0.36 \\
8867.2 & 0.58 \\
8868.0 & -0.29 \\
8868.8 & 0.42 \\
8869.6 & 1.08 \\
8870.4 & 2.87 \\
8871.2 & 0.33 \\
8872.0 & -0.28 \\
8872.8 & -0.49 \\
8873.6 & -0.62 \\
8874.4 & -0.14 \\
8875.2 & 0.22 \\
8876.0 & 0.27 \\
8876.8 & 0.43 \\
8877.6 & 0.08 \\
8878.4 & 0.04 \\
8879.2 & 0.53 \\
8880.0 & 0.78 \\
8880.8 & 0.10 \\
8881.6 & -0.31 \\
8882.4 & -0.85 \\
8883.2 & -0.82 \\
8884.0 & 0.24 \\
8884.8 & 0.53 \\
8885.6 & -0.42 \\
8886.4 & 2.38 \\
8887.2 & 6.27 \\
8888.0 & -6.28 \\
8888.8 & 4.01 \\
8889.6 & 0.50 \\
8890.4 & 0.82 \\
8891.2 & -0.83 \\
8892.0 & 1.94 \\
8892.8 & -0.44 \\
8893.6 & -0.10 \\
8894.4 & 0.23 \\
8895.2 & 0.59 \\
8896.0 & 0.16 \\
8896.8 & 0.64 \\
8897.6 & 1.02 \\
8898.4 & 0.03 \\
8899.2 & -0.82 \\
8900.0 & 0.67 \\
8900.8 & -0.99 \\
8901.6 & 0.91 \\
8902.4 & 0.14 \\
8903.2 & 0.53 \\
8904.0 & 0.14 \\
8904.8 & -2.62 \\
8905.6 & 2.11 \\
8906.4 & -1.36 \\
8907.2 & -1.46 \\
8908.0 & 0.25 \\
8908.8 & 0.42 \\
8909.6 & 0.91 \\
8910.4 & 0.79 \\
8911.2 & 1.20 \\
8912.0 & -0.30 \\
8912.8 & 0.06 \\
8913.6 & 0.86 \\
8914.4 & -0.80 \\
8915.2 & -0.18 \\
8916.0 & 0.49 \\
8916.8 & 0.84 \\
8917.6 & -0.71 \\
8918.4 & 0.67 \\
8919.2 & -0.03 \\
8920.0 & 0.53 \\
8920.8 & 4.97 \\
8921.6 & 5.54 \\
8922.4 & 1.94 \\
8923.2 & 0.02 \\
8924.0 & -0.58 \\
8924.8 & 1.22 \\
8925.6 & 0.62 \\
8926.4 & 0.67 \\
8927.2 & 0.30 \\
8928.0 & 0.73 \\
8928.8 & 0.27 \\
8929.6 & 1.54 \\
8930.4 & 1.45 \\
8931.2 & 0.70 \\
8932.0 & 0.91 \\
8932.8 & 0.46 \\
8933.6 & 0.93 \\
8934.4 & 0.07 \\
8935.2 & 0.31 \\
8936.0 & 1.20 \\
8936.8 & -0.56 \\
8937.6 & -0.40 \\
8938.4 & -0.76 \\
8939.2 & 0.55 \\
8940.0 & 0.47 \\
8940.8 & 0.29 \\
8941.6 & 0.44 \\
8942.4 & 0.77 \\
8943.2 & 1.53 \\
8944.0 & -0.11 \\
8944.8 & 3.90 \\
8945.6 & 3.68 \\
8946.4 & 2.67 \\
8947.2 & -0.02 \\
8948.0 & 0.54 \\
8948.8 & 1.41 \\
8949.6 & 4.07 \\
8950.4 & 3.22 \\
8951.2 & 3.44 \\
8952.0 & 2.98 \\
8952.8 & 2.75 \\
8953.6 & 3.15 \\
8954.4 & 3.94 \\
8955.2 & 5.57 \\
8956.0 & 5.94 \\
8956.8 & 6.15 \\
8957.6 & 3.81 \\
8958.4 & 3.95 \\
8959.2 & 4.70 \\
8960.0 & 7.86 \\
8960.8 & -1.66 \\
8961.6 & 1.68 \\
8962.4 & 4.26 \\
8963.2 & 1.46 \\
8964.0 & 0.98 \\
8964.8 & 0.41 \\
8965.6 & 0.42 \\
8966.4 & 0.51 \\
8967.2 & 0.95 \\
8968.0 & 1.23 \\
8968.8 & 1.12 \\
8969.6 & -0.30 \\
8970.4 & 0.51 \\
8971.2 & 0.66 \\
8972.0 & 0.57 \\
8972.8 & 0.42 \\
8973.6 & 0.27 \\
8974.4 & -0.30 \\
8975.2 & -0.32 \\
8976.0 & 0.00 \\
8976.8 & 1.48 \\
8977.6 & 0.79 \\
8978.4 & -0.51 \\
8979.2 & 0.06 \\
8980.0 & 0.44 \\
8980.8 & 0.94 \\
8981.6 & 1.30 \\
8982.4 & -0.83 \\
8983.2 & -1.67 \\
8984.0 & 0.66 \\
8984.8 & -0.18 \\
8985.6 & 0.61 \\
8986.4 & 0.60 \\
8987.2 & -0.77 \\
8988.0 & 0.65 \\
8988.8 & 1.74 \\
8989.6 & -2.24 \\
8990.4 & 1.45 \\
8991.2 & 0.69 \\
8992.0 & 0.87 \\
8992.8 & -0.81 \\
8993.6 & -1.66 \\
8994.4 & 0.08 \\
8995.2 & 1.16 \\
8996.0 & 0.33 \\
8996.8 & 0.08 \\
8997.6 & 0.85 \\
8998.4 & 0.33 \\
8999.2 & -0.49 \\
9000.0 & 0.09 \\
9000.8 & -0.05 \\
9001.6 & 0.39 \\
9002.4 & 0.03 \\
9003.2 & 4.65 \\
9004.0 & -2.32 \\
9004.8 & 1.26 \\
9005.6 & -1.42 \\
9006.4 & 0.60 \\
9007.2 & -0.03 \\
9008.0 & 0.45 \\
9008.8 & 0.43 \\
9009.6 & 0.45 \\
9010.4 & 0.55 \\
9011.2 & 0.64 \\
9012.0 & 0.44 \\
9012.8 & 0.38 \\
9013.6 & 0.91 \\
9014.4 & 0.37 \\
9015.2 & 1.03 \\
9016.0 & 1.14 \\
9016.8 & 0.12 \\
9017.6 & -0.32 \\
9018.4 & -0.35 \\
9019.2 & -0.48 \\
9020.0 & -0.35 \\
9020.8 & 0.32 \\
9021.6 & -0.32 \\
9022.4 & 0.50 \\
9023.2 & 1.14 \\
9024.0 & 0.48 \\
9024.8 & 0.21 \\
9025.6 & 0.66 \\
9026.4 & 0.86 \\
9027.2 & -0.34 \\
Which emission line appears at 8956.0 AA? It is [O II]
